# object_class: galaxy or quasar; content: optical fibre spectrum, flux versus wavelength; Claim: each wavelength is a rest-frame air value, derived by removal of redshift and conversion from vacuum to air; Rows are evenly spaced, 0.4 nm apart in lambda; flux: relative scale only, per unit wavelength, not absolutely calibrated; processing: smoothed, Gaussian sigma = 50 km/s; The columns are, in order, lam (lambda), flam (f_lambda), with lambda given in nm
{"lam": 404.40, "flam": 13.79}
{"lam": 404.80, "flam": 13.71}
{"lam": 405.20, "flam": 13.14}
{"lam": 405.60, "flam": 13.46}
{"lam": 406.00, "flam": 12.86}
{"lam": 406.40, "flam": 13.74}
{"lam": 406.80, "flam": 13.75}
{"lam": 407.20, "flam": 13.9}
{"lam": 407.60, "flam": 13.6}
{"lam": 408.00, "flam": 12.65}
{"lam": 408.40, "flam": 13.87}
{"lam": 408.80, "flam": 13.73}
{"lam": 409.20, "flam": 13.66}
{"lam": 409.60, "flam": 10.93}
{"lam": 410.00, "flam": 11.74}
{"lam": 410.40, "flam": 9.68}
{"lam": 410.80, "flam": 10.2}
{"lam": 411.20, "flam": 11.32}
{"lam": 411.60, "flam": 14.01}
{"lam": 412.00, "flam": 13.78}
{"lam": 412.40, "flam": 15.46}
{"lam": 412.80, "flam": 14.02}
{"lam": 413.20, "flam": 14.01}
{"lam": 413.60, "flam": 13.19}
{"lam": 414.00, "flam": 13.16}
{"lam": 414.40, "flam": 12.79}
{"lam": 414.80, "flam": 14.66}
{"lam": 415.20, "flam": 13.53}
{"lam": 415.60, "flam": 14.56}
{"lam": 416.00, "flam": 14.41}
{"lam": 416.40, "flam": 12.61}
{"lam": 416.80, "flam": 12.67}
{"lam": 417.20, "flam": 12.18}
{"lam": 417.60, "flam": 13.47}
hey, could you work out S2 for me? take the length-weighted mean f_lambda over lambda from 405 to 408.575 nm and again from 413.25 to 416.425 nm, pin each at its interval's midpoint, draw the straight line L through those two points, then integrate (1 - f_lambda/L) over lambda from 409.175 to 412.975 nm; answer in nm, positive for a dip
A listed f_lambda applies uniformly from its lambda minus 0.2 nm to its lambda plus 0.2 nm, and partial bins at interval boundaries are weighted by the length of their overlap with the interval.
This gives 0.32 nm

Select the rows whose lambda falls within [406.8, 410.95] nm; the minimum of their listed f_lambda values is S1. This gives 9.68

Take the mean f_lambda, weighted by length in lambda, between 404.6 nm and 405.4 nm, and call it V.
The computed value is 13.4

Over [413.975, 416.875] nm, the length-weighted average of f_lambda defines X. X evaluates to 13.6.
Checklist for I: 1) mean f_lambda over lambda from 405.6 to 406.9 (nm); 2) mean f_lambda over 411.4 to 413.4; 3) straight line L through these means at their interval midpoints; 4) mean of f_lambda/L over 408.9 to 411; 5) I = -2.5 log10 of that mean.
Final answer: 0.22 mag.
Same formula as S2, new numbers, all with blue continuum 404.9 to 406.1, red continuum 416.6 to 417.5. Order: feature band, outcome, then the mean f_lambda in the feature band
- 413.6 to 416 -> -0.204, 13.8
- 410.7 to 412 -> 0.061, 12.3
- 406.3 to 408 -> -0.064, 13.6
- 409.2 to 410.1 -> 0.081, 11.8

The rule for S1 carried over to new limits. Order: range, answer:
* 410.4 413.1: 10.2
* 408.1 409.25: 13.66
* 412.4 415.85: 12.79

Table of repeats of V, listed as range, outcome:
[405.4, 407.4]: 13.5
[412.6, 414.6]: 13.4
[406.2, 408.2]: 13.5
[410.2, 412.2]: 11.8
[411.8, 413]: 14.4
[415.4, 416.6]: 13.9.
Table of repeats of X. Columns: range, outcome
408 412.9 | 12.7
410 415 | 13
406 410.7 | 12.8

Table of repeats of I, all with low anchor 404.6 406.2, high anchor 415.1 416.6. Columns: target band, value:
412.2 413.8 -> -0.04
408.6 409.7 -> 0.04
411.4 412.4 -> -0.05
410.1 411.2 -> 0.29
